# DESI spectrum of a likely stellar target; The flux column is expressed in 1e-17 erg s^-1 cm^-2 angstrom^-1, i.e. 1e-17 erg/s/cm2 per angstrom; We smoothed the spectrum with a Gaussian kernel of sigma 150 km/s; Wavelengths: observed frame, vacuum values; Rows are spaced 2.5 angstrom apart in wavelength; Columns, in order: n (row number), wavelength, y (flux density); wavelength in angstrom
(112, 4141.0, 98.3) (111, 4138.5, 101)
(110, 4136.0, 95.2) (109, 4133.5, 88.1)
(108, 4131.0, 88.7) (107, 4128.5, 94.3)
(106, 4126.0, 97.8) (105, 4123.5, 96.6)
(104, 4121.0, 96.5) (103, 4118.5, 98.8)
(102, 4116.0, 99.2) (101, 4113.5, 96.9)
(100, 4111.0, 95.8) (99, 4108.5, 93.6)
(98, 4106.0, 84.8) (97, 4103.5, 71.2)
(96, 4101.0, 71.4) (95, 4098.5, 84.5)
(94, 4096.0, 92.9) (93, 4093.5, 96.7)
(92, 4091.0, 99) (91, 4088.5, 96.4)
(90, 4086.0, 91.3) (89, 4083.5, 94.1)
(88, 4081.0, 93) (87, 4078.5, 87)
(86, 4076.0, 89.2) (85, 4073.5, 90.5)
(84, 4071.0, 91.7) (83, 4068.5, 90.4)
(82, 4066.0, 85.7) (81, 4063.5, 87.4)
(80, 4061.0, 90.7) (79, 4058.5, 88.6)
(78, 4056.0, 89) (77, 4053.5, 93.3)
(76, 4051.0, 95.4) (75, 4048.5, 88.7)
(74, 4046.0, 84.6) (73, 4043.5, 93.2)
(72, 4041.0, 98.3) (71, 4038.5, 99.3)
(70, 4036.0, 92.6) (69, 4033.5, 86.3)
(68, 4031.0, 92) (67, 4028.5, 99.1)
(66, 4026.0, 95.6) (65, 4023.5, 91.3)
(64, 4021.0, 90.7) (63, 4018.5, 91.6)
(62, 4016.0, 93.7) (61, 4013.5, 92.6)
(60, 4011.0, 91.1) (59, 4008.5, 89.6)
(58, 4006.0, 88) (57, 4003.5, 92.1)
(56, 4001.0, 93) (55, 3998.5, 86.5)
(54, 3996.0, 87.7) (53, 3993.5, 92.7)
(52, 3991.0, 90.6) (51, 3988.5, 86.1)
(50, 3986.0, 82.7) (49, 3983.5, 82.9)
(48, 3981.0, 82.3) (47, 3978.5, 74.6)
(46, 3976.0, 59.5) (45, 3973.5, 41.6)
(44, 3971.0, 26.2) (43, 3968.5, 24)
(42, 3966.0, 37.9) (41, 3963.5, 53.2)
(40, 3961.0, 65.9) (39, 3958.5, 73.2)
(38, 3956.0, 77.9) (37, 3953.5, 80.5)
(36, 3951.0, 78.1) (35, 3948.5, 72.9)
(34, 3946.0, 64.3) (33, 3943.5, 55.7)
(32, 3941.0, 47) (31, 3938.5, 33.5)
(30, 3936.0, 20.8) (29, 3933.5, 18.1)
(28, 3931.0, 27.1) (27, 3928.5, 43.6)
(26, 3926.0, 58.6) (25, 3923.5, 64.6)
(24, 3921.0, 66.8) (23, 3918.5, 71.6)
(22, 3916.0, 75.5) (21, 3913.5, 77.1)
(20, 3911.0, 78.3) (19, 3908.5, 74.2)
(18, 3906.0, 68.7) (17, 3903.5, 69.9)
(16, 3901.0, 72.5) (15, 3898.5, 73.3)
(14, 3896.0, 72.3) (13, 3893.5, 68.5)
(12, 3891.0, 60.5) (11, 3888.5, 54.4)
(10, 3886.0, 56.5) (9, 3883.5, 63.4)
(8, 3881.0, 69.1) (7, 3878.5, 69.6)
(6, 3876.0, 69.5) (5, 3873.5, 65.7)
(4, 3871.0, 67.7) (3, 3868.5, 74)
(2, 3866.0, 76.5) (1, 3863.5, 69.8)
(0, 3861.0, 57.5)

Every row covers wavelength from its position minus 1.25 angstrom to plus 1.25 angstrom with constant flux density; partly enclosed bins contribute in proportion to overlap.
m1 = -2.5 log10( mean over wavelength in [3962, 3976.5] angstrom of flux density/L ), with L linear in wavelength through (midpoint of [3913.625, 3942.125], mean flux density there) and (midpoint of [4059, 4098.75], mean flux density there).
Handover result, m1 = 0.46 mag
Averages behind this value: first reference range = 49.1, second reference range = 91.4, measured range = 39.9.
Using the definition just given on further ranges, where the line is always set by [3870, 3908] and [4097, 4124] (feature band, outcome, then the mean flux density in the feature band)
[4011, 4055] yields -0.137 mag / 92.8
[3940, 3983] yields 0.229 mag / 60.2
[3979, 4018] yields -0.134 mag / 88.6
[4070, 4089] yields -0.059 mag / 91.5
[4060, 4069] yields -0.041 mag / 88.3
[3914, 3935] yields 0.293 mag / 53.7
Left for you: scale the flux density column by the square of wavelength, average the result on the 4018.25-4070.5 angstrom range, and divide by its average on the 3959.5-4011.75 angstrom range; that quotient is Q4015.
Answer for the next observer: 1.30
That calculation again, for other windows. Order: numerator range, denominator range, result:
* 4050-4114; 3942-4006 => 1.34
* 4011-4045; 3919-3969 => 1.81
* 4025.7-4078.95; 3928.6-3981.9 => 1.82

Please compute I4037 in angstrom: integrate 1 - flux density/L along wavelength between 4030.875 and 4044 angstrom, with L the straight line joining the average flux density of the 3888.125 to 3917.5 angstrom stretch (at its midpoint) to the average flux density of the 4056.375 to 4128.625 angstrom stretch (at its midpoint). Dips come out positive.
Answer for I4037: -1.3 angstrom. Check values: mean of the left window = 70.9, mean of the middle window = 93.8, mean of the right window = 91.2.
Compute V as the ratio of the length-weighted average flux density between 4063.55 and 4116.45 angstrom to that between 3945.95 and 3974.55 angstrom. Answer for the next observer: 1.56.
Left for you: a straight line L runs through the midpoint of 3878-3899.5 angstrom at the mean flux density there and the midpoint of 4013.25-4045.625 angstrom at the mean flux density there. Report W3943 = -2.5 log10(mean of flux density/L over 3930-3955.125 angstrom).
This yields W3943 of 0.45 mag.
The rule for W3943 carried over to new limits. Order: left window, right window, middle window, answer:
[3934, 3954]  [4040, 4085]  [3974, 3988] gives -0.14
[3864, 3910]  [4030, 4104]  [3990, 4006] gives -0.11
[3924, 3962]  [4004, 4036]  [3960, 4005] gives 0.07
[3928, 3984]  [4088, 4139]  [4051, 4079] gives -0.12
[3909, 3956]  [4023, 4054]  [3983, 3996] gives -0.14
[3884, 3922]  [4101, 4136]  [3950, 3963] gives 0.01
